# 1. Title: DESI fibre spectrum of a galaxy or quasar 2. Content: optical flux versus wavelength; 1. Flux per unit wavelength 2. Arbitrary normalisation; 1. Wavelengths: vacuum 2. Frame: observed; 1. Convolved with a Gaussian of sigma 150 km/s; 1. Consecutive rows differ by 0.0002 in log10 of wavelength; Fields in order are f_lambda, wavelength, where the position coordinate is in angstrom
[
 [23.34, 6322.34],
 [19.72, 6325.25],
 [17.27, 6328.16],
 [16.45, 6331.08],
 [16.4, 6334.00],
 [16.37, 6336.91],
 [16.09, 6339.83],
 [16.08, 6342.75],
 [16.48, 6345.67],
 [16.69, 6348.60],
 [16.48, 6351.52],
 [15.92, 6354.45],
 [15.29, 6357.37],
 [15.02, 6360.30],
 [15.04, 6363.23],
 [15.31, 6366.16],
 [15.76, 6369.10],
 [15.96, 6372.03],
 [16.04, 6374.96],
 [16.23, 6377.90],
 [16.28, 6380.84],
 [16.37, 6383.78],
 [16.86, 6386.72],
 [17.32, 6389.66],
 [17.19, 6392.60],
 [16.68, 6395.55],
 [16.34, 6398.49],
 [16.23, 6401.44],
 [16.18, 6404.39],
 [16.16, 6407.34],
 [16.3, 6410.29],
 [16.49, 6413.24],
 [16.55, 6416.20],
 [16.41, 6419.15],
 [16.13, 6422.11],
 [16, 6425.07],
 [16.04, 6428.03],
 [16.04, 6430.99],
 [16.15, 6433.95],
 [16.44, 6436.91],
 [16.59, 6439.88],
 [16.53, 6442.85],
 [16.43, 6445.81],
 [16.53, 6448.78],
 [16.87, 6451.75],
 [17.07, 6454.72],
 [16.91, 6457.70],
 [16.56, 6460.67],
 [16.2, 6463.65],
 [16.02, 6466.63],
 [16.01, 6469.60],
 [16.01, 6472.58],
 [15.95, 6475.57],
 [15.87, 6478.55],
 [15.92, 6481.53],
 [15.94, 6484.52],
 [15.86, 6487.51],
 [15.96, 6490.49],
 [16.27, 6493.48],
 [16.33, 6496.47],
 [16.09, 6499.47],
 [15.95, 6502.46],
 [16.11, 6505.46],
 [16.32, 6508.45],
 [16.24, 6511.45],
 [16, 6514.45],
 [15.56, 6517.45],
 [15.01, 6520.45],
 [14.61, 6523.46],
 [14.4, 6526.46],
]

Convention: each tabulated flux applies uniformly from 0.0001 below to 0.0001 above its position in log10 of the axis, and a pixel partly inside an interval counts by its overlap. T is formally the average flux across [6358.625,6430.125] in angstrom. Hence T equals 16.2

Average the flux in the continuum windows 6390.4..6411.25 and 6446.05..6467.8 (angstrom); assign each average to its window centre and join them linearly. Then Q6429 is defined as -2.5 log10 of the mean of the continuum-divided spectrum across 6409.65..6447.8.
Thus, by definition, 0.014 mag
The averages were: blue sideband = 16.5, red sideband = 16.6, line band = 16.3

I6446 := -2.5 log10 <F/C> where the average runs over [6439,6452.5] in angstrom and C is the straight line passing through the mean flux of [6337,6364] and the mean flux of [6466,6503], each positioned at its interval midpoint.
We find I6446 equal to -0.04 mag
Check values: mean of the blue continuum 15.9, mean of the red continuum 16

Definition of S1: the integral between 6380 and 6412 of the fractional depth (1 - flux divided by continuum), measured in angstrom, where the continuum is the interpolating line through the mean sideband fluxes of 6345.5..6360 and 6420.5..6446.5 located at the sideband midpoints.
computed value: -0.8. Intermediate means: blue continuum 16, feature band 16.5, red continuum 16.3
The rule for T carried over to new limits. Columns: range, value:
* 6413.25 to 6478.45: 16.3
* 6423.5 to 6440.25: 16.2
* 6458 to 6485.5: 16.1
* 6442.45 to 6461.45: 16.7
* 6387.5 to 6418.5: 16.5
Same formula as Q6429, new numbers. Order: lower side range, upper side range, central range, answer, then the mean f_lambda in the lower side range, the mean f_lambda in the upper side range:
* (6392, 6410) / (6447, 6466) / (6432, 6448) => 0.010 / 16.4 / 16.6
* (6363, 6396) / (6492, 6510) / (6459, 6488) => 0.011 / 16.3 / 16.2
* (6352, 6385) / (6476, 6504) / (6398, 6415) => -0.029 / 15.8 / 16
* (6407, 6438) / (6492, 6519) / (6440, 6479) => -0.015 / 16.2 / 16.1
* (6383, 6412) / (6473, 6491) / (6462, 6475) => -0.002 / 16.6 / 15.9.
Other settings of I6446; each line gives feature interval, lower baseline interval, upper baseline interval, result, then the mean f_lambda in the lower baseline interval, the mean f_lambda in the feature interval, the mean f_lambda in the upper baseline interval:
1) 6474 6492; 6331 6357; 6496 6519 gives 0.01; 16.3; 15.9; 16.1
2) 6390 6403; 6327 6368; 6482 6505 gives -0.04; 16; 16.7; 16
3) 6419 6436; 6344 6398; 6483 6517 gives 0.00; 16.2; 16.1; 16.1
